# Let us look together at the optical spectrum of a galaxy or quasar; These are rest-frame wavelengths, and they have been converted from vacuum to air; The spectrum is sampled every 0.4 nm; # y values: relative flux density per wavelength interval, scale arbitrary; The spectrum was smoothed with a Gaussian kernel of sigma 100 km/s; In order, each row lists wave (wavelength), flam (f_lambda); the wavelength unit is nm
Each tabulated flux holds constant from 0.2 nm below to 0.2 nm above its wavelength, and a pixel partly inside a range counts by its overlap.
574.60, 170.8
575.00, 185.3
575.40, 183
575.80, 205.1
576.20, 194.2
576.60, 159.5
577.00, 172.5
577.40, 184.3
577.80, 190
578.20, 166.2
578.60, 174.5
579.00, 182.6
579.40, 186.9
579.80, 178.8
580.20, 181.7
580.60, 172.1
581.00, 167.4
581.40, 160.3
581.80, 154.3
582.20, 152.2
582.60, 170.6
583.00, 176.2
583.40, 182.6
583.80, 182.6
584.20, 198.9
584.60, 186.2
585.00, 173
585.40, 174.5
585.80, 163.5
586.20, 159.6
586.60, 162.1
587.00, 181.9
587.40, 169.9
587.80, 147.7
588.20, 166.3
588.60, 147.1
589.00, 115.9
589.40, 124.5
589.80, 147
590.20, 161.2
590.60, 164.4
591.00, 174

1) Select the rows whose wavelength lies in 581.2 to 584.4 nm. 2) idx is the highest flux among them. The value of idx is 198.9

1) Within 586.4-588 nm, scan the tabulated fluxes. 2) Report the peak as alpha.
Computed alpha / 181.9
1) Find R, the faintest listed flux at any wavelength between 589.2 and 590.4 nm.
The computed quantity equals 124.5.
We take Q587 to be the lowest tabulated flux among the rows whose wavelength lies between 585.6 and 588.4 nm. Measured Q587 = 147.7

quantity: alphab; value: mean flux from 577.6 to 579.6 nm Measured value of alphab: 180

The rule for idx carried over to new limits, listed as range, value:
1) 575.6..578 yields 205.1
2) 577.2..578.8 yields 190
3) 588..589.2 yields 166.3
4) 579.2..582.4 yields 186.9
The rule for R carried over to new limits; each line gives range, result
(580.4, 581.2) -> 167.4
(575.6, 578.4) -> 159.5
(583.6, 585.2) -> 173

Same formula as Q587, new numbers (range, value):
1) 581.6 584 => 152.2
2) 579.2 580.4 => 178.8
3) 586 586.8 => 159.6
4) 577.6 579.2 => 166.2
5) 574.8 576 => 183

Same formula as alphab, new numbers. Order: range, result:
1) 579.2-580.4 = 182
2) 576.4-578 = 177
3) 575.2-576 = 194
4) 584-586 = 179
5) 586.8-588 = 166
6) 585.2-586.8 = 165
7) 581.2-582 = 157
